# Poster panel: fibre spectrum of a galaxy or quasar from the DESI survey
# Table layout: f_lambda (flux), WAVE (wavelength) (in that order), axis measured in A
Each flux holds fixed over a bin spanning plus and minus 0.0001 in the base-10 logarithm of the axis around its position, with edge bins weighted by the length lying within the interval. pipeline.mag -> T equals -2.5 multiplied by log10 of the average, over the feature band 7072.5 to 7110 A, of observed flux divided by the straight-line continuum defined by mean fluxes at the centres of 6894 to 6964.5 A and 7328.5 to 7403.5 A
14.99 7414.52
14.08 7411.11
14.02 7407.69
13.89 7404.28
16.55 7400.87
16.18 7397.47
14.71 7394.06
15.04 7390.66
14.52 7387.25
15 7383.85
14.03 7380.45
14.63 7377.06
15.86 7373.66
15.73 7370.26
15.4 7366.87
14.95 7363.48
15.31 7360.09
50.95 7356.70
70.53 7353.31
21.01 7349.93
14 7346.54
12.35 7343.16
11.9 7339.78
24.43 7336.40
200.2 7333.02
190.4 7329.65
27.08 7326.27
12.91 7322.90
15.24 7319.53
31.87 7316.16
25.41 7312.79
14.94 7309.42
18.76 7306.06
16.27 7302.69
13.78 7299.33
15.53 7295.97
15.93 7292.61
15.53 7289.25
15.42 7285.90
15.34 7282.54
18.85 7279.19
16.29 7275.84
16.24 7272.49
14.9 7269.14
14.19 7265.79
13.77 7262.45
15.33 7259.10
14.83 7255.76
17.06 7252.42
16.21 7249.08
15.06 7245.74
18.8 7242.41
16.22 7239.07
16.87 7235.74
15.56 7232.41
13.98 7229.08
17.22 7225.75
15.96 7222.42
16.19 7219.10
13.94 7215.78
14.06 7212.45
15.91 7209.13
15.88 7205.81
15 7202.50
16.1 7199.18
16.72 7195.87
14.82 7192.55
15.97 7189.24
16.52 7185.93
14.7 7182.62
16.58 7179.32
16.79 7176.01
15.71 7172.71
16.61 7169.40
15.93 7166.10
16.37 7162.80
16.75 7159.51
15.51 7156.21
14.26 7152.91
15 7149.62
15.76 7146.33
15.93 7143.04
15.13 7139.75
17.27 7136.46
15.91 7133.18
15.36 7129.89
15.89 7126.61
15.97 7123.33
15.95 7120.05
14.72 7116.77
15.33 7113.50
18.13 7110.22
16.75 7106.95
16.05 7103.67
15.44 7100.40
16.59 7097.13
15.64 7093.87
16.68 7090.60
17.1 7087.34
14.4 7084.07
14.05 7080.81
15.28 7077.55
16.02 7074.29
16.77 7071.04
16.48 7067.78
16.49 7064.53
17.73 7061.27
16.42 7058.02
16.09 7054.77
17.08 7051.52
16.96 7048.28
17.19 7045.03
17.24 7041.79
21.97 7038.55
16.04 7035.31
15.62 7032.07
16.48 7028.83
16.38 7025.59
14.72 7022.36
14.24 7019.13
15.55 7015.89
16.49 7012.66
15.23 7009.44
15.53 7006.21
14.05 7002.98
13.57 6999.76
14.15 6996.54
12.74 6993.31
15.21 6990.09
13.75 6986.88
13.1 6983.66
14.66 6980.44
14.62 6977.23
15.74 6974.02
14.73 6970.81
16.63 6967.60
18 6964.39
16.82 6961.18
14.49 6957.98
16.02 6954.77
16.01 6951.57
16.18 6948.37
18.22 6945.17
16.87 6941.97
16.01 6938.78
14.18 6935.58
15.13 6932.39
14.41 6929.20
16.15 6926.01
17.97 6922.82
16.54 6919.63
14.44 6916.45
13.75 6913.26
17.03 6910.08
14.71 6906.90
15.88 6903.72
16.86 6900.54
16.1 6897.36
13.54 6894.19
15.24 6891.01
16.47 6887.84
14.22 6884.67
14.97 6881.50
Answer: 0.39 mag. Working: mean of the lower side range 15.9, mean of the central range 15.9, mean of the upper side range 34.6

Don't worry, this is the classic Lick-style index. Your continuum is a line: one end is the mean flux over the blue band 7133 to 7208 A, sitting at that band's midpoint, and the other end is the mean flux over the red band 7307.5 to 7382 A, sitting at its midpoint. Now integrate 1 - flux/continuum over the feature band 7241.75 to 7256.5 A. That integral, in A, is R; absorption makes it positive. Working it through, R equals 5.37 A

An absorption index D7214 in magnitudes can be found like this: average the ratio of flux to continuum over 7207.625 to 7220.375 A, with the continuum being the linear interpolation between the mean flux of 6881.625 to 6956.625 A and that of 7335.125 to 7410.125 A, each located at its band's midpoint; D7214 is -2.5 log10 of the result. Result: 0.210 mag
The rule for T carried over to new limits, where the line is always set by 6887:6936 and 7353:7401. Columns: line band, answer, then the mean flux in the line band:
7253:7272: 0.26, 14.8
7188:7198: 0.15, 15.8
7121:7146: 0.11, 15.9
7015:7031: 0.08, 15.5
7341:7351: 0.28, 15.3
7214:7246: 0.16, 16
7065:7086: 0.10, 15.6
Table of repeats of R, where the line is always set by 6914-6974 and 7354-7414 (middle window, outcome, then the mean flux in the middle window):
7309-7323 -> -2.9 A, 21.3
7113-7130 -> 1.2 A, 15.6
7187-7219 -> 3.2 A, 15.4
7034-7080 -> -1.2 A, 16.9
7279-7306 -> 2.6 A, 15.8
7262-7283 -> 2.0 A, 15.8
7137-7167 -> 2.2 A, 15.7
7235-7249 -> 0.5 A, 16.7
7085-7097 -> 0.2 A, 16.4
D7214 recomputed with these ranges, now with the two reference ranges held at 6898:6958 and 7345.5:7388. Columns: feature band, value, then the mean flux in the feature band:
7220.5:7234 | 0.29 mag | 15.7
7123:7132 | 0.21 mag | 15.7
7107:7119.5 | 0.16 mag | 16.1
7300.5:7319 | 0.05 mag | 20.8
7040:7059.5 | 0.06 mag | 16.9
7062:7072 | 0.09 mag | 16.7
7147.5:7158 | 0.28 mag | 15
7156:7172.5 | 0.20 mag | 16.2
